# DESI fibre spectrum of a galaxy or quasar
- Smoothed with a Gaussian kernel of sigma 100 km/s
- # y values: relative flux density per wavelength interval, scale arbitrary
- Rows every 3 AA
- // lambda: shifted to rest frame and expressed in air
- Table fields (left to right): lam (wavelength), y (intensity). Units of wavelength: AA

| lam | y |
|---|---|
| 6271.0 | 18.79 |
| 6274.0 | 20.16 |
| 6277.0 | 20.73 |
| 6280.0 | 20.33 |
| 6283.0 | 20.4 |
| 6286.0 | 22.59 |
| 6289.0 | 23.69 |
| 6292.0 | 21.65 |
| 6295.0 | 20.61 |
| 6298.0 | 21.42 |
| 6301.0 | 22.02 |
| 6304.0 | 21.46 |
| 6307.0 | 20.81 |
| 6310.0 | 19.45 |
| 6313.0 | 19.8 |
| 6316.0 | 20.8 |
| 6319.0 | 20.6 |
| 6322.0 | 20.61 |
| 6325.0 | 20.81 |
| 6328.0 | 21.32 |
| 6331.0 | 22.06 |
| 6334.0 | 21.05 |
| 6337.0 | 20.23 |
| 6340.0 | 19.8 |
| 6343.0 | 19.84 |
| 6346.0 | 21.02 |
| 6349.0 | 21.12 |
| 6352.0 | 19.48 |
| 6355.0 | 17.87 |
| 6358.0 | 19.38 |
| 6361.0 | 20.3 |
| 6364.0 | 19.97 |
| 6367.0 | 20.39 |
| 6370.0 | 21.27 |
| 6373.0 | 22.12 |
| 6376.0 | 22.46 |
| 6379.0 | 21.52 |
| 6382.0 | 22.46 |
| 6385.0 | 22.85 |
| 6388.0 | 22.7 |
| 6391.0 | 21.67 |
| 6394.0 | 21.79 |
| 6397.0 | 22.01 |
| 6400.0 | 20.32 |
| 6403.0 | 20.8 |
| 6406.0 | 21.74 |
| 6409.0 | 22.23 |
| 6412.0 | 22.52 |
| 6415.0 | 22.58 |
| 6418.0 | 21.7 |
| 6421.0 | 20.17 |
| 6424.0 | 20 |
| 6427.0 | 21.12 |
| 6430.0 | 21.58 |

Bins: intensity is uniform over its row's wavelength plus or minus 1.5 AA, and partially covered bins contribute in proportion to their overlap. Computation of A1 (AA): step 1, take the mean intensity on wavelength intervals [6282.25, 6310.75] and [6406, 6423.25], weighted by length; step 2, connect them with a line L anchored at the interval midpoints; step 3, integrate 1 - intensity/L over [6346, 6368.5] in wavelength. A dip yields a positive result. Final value 1.8 AA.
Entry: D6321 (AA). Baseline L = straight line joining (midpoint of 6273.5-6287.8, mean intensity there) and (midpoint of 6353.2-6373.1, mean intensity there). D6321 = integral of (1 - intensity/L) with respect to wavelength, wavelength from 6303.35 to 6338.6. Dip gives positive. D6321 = -0.4 AA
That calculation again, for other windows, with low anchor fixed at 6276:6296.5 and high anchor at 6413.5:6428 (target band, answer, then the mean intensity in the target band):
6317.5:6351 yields 0.91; 20.7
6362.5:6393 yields -0.75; 21.7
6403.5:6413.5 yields -0.42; 22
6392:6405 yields -0.06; 21.3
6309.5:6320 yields 0.57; 20.2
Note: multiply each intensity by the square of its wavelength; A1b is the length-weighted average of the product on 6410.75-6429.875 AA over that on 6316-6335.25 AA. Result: 1.04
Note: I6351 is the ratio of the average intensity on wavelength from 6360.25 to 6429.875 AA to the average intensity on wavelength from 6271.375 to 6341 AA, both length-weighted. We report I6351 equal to 1.03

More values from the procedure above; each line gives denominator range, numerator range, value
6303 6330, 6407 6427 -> 1.04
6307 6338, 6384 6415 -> 1.06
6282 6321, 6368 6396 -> 1.04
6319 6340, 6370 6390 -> 1.06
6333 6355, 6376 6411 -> 1.08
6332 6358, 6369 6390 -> 1.11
